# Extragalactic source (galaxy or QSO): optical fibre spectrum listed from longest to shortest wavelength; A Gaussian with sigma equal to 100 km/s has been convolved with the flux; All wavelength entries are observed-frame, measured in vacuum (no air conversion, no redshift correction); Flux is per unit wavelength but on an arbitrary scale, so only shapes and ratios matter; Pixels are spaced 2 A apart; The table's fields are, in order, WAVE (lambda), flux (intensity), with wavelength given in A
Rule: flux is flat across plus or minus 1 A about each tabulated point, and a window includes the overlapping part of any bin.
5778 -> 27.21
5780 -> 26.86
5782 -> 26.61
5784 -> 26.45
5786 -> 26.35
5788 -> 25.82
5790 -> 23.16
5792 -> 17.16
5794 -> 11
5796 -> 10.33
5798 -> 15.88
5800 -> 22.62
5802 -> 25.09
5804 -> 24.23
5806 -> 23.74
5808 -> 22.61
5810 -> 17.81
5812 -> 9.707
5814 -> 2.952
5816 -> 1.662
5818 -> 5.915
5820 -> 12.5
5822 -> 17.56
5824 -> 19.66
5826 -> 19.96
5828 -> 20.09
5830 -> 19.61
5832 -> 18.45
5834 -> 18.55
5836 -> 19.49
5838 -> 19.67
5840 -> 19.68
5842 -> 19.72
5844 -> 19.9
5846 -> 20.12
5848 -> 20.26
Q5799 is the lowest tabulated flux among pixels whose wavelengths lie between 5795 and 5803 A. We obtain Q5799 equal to 10.33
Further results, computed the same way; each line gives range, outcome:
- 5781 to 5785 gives 26.45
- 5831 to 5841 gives 18.45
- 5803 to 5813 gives 9.707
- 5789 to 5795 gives 11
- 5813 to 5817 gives 1.662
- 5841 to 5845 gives 19.72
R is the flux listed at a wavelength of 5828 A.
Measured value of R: 20.09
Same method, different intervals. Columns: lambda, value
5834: 18.55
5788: 25.82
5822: 17.56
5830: 19.61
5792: 17.16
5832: 18.45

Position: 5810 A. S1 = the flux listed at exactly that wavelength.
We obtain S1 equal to 17.81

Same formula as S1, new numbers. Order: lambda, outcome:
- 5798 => 15.88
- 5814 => 2.952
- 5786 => 26.35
